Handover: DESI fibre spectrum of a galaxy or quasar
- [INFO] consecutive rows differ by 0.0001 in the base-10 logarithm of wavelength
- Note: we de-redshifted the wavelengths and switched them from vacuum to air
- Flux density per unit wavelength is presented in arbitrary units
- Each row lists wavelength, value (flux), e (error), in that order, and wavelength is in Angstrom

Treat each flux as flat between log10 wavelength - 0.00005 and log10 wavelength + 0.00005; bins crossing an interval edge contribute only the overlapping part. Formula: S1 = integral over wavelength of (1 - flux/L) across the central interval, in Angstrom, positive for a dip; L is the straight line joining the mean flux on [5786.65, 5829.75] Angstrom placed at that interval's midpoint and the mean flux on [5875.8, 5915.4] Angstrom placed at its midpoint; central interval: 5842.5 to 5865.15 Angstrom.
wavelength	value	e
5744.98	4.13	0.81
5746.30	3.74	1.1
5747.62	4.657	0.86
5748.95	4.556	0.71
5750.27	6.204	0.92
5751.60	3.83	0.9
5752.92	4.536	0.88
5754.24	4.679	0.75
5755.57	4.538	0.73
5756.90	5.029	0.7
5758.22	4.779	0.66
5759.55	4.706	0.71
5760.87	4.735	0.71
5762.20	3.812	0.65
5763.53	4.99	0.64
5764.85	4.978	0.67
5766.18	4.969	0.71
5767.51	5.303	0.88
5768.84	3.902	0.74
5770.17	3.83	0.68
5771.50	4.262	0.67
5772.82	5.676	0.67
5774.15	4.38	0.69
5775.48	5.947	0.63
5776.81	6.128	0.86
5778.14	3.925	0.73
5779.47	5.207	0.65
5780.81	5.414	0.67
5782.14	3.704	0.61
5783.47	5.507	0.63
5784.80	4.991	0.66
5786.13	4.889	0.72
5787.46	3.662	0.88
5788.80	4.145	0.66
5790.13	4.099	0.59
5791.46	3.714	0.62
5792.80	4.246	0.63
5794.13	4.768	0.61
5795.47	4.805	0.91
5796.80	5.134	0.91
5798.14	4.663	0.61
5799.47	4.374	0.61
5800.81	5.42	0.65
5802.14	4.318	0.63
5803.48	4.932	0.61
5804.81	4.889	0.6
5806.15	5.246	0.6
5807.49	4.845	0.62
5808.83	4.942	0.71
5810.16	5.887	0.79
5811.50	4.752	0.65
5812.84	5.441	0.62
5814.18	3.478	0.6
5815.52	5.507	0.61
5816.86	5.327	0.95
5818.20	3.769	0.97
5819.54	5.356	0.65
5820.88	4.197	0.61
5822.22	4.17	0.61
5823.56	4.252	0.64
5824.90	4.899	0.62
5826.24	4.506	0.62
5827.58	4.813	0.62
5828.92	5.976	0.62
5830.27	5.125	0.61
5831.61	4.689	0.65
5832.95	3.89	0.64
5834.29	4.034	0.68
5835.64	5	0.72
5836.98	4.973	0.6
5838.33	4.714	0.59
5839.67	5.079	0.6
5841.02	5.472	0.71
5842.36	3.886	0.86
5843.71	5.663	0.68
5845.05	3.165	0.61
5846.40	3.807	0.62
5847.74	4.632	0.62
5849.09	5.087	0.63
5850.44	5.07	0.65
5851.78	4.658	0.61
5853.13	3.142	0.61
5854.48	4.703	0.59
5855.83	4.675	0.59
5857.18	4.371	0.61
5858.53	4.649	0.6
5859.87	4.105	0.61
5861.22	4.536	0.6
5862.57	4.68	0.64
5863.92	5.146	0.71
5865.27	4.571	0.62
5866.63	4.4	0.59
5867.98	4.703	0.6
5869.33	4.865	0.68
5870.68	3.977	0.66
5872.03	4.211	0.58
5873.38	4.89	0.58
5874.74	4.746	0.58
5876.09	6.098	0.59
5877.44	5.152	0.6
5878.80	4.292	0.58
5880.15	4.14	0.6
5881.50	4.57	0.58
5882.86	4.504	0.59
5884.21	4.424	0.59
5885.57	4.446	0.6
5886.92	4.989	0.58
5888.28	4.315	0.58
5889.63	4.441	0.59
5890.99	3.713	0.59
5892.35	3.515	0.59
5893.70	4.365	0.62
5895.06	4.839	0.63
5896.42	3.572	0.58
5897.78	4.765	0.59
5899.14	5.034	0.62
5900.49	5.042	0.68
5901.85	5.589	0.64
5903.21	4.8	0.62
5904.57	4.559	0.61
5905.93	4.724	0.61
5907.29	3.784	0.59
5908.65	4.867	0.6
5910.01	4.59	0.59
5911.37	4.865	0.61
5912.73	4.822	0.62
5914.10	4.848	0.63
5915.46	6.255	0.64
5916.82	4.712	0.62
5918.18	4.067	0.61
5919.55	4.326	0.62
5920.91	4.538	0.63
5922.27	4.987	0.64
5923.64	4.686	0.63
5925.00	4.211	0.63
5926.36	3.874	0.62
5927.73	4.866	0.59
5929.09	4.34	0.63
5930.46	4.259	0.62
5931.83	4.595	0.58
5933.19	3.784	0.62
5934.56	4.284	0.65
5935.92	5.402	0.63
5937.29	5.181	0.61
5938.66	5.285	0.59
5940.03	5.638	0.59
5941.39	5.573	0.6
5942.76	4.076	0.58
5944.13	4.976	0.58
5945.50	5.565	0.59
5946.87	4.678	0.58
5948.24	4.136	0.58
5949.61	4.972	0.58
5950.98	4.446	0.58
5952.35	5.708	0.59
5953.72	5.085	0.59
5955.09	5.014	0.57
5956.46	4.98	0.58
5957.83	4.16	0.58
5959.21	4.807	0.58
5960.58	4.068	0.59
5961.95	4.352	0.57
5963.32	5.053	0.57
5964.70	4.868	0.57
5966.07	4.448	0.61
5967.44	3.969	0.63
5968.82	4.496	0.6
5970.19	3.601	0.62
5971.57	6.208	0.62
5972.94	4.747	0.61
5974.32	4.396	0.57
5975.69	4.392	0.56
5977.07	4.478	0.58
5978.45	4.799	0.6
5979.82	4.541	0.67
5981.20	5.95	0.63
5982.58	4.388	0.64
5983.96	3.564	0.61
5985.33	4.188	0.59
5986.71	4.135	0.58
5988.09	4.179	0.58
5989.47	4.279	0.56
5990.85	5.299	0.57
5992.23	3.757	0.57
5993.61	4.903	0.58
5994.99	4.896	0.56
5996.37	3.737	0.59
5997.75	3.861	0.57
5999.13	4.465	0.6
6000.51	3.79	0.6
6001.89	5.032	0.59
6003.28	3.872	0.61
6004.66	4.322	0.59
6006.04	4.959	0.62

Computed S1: 0.82 Angstrom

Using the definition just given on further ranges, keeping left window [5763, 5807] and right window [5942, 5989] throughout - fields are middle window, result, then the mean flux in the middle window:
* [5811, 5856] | 0.6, 4.64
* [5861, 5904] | 0.7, 4.6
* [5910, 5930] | 0.0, 4.66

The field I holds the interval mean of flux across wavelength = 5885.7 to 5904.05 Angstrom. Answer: 4.54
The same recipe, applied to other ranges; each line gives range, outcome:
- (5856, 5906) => 4.59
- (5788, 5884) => 4.66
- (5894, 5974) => 4.72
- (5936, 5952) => 4.99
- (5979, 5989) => 4.42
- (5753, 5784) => 4.79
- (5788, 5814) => 4.74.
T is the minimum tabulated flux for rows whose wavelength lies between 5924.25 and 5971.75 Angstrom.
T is 3.601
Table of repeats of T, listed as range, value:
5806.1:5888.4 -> 3.142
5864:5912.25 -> 3.515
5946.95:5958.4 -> 4.136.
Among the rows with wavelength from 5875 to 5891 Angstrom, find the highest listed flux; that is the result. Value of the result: 6.098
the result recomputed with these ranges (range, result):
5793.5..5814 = 5.887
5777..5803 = 5.507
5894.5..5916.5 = 6.255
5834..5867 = 5.663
